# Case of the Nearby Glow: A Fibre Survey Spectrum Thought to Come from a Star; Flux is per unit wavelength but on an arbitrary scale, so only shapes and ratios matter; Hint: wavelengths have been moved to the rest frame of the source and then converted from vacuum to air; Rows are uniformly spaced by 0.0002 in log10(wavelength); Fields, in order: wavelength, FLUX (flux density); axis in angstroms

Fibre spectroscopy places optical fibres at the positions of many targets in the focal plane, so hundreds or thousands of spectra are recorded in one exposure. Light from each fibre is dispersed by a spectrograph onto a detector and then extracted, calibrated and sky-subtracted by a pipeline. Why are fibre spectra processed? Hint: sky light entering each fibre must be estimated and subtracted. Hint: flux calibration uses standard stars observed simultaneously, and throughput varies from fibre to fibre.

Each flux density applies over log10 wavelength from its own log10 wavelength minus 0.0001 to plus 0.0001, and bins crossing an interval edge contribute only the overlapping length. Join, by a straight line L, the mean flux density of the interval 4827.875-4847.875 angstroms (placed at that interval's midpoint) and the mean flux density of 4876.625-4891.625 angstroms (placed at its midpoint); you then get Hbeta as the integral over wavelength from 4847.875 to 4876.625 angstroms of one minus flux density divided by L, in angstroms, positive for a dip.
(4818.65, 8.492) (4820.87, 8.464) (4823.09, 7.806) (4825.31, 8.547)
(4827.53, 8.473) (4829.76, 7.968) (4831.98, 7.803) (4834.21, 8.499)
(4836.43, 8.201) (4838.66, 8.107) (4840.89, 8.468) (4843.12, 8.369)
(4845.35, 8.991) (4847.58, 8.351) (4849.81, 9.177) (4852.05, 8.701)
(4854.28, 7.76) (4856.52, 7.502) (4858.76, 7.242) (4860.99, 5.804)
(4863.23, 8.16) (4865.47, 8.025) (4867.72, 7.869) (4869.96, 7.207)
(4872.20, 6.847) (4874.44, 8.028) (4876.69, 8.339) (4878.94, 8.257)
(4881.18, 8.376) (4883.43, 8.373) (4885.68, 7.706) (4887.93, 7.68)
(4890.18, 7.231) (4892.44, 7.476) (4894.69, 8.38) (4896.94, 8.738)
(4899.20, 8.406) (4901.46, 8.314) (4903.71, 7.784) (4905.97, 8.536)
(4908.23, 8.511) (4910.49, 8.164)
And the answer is 1.4 angstroms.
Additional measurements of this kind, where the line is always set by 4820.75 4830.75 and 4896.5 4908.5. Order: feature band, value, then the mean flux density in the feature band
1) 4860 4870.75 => 1.1 angstroms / 7.43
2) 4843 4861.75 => 0.6 angstroms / 8.01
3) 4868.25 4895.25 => 1.6 angstroms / 7.82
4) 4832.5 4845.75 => -0.2 angstroms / 8.38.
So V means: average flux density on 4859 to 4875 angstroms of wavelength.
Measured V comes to 7.39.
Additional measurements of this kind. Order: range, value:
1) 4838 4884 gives 7.99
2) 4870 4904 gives 7.98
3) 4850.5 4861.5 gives 7.56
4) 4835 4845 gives 8.35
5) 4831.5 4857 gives 8.36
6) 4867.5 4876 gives 7.5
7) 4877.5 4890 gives 8.02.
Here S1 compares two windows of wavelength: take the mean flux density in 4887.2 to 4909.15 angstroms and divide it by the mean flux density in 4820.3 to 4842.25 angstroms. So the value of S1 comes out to 0.99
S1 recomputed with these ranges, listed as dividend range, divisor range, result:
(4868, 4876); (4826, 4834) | 0.92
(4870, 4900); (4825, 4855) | 0.95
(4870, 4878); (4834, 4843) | 0.92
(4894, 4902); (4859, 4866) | 1.17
